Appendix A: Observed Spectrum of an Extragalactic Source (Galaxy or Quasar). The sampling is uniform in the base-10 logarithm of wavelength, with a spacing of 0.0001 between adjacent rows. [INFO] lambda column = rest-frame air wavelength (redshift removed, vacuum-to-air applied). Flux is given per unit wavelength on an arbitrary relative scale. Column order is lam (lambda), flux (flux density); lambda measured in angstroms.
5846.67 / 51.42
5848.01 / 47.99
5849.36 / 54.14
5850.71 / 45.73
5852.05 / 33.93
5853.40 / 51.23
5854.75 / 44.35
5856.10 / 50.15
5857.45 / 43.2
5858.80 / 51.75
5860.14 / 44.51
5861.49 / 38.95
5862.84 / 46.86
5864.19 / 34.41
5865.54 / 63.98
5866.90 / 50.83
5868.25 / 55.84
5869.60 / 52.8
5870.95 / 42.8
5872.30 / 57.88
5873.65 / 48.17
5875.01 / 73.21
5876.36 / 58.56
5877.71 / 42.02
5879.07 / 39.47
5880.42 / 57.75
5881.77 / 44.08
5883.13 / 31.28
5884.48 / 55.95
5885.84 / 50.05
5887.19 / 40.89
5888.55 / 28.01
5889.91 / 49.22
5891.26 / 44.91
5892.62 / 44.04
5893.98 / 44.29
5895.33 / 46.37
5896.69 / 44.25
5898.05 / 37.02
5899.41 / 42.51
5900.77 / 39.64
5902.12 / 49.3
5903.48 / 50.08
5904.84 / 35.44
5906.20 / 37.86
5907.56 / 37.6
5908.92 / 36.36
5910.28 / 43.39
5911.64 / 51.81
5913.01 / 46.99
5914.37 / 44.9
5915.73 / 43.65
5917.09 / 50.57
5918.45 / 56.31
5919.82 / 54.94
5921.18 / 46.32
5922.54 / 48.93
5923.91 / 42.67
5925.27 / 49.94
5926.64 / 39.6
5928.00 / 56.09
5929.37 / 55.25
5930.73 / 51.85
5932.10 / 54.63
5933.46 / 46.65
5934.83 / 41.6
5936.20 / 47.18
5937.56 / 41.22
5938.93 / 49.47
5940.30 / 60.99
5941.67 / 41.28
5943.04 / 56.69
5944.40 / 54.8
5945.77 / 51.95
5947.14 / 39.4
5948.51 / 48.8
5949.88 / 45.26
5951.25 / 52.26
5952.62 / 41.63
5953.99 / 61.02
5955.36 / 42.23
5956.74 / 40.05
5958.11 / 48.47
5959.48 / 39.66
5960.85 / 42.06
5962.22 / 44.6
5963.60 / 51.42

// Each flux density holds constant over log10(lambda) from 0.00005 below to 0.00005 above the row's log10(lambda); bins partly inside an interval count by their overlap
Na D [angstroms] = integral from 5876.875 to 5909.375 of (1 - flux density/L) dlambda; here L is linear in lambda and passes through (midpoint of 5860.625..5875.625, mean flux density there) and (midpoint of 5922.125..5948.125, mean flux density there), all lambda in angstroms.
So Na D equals 4.79 angstroms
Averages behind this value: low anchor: 51.2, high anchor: 49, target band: 43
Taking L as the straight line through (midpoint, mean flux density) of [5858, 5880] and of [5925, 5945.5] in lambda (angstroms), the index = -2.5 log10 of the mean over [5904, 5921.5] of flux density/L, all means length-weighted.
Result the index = 0.11 mag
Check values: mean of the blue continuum 50.2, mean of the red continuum 49.9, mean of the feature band 45.1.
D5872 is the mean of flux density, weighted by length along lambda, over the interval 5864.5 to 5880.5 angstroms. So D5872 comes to 53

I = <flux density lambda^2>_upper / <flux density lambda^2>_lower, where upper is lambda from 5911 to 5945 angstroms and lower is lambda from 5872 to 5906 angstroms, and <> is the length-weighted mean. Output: 1.09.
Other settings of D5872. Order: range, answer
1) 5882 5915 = 43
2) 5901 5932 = 46.9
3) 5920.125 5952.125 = 48.9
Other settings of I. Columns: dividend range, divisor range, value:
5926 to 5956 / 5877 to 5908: 1.16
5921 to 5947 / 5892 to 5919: 1.13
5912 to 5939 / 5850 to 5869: 1.06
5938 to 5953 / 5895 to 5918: 1.15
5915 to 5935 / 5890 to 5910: 1.18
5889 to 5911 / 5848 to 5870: 0.91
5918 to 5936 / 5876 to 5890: 1.12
